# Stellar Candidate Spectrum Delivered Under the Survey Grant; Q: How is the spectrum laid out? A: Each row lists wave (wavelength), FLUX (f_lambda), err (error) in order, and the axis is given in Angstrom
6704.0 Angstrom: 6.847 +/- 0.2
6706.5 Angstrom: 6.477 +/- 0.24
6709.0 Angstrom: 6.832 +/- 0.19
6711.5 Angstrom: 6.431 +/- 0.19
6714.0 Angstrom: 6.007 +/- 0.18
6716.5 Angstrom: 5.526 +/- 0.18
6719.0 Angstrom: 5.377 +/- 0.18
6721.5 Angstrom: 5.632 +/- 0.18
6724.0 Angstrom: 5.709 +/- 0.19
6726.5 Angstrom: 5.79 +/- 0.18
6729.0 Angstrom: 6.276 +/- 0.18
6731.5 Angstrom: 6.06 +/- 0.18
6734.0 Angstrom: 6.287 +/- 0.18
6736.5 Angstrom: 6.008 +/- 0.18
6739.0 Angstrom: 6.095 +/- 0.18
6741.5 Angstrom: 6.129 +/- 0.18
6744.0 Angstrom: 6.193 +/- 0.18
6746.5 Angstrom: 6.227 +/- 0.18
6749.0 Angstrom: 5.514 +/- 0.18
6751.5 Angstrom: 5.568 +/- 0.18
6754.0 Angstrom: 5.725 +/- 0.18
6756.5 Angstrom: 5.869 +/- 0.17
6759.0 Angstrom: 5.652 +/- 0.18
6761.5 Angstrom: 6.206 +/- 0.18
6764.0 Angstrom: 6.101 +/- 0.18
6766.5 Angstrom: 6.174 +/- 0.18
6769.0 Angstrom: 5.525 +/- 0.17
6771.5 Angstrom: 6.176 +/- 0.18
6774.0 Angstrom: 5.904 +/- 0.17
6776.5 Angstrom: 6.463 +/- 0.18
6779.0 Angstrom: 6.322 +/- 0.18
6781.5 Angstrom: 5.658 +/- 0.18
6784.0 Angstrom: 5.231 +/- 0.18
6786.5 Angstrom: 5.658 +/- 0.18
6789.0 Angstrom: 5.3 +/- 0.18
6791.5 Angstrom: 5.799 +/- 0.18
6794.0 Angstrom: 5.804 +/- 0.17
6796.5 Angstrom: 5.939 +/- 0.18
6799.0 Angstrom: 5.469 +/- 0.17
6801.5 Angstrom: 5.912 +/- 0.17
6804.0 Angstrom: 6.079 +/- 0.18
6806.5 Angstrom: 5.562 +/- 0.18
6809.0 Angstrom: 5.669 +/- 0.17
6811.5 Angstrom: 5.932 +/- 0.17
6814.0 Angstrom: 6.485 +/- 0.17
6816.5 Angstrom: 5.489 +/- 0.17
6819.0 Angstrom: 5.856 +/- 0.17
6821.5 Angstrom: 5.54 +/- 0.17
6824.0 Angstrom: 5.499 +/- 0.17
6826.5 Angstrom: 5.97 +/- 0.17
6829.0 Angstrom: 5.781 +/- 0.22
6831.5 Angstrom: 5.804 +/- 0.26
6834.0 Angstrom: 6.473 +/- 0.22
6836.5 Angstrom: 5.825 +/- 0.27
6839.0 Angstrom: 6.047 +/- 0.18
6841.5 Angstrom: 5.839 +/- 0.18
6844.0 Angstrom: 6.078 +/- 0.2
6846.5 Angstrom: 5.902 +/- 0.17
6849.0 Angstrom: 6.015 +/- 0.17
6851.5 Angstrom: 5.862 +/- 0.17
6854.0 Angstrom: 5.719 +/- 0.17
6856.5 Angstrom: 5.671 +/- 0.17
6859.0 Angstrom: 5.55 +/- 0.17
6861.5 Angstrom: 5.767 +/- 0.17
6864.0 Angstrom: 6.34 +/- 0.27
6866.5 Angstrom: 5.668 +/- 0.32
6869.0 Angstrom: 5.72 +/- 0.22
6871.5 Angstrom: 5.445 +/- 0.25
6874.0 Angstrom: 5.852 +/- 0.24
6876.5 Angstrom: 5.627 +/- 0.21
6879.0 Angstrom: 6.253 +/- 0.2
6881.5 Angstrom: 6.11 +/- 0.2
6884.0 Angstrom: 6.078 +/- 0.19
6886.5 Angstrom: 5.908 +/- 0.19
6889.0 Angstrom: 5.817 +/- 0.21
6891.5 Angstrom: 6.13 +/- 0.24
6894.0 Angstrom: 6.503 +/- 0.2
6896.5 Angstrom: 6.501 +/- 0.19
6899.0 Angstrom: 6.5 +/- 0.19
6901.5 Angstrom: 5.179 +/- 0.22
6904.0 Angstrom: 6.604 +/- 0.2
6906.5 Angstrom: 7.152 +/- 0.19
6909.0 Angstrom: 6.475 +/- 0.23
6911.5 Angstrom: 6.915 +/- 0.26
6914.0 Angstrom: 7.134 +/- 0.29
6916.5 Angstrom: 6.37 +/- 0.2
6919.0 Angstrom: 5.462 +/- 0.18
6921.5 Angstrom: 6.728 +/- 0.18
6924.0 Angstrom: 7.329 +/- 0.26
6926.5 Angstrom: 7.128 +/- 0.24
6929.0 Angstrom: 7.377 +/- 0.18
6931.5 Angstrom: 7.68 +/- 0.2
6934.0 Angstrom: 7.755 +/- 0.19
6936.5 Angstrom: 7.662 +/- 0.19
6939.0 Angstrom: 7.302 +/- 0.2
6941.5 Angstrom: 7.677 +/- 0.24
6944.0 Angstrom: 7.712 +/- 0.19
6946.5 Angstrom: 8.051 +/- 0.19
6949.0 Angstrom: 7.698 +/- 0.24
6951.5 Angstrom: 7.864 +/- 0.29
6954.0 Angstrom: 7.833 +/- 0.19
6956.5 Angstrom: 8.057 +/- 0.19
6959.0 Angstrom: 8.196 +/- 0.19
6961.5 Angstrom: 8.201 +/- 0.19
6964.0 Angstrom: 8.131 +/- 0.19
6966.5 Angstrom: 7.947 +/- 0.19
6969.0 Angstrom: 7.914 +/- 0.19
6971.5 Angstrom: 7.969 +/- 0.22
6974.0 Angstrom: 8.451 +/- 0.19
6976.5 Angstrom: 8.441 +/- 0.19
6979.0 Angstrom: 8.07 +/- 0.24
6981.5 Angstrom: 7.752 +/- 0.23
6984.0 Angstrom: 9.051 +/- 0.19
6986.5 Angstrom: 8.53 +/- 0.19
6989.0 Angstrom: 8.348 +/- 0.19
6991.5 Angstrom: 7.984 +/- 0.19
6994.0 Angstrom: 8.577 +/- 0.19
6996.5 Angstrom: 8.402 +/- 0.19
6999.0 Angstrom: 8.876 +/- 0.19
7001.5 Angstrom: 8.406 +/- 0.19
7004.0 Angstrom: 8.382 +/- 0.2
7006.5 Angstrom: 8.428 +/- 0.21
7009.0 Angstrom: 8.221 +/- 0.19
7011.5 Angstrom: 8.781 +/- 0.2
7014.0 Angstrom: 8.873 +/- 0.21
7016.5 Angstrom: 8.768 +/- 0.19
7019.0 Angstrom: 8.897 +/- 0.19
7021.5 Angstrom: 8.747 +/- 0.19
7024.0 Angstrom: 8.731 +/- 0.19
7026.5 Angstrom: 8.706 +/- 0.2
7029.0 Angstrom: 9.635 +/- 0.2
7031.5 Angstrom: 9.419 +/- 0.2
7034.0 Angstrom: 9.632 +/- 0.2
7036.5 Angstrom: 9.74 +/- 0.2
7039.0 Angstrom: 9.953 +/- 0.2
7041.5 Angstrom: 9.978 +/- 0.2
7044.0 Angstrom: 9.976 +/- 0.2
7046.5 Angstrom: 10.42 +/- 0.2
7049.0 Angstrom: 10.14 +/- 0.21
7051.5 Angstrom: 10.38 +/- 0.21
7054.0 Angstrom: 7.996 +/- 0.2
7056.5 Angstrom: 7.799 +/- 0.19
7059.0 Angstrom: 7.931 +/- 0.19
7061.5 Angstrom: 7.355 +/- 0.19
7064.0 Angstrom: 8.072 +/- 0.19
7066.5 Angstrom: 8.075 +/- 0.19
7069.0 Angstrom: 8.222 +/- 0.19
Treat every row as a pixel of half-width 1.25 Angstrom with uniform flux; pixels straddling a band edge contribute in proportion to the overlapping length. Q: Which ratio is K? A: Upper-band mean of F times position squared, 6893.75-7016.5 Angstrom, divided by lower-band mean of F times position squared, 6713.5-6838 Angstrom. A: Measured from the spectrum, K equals 1.39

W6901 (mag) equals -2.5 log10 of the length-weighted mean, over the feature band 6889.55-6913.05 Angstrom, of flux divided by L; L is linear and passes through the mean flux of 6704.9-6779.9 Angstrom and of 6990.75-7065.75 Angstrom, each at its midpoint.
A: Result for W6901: 0.185 mag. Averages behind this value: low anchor 6.01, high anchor 8.91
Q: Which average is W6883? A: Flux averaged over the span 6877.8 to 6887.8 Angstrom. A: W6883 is 6.09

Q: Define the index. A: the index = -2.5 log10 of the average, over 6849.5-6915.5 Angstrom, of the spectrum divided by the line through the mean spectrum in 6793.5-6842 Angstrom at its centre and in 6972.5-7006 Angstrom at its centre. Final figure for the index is 0.12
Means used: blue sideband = 5.85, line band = 6.1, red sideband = 8.4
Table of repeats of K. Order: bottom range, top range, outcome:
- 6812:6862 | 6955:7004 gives 1.47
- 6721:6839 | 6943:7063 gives 1.56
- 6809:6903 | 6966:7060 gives 1.56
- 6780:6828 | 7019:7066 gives 1.70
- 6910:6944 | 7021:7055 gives 1.38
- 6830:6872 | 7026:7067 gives 1.65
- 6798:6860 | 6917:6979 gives 1.36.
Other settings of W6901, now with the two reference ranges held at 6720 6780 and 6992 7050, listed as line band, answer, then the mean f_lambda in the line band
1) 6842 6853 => 0.19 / 5.95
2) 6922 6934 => 0.09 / 7.38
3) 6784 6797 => 0.14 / 5.64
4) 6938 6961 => 0.06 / 7.84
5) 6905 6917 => 0.15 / 6.83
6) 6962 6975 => 0.05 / 8.08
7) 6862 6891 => 0.25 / 5.9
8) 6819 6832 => 0.19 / 5.73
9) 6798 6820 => 0.14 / 5.83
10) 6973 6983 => 0.05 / 8.19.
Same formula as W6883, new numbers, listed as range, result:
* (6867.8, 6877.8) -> 5.66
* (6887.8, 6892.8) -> 5.98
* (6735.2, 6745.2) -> 6.11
